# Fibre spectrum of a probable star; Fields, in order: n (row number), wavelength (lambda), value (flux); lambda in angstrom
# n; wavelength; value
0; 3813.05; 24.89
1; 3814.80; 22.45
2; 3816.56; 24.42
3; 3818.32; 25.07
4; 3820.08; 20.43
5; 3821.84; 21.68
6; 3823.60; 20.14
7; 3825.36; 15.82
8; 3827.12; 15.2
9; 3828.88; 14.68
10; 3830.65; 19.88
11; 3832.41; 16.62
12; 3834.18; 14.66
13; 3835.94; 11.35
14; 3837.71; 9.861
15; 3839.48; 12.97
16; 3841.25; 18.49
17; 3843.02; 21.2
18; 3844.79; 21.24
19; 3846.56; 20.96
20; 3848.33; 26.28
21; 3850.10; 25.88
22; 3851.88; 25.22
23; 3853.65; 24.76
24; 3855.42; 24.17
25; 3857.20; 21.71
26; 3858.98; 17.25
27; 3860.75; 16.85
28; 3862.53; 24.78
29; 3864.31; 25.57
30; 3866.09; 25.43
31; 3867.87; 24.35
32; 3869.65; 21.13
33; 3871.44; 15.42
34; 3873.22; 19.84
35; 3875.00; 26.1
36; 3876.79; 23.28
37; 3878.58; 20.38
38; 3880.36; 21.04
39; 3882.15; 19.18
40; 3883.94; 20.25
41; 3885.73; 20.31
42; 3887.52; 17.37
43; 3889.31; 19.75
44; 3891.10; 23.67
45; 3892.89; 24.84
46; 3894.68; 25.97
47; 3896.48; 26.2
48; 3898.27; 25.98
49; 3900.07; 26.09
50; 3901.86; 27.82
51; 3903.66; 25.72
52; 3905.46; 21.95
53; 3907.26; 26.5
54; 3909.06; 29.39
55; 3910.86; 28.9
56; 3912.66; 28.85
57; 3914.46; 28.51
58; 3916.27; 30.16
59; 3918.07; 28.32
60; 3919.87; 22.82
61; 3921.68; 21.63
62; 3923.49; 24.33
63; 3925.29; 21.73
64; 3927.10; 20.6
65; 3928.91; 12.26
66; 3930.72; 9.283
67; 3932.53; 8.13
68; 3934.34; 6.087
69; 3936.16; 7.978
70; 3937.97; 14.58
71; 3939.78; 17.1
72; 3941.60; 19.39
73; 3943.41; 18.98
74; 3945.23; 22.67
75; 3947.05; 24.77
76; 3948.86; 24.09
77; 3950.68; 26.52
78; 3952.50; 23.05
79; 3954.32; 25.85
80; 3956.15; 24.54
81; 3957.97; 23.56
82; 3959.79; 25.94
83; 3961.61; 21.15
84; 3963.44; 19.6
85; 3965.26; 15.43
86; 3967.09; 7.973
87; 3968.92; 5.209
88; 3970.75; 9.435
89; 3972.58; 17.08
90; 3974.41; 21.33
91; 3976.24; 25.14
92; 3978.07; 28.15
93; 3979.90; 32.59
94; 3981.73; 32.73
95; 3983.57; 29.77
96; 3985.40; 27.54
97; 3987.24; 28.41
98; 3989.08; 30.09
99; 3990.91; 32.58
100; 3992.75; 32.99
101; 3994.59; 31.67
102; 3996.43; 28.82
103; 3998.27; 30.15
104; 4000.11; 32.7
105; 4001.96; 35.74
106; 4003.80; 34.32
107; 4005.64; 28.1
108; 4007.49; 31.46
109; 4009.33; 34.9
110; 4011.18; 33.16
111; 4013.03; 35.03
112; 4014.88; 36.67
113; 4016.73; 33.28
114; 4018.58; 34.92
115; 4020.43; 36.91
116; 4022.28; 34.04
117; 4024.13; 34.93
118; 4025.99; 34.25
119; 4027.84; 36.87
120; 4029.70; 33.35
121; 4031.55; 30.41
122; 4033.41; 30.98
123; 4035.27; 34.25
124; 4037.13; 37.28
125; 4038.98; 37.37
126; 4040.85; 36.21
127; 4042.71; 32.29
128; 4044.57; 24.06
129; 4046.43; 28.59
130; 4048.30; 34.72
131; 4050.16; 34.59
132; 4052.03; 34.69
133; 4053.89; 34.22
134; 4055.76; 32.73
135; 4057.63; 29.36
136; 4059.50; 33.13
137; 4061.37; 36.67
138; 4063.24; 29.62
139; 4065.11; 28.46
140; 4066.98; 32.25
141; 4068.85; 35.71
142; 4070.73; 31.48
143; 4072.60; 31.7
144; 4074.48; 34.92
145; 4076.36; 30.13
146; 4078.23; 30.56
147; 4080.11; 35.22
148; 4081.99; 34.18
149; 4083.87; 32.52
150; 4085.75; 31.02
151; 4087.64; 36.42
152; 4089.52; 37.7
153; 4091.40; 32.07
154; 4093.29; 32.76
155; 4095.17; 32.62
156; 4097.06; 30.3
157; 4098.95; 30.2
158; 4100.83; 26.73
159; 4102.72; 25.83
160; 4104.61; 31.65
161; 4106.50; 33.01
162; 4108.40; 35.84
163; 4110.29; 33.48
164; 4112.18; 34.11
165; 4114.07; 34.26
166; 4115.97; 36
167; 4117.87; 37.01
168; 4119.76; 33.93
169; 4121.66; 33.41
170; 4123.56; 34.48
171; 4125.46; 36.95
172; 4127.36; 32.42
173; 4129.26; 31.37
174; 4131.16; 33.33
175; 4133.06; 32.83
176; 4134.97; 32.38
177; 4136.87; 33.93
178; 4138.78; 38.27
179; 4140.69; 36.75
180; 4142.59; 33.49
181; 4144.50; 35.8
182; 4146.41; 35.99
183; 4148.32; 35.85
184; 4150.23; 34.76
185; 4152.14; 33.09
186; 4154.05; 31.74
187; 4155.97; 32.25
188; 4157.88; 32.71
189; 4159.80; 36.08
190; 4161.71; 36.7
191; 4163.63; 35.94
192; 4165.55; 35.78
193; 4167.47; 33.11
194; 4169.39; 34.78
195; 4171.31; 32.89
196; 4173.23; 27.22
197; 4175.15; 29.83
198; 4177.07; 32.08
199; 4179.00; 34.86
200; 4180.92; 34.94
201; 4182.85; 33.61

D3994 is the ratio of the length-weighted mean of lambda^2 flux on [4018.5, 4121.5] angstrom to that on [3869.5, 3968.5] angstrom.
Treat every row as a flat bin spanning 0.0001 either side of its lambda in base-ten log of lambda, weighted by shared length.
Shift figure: 1.67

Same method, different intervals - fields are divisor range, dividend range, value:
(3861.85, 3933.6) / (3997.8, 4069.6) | 1.56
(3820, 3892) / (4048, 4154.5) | 1.87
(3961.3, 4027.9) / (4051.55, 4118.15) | 1.20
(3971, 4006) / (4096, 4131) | 1.20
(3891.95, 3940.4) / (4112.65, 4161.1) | 1.75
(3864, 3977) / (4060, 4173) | 1.75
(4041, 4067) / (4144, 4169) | 1.14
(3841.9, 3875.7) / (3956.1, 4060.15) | 1.43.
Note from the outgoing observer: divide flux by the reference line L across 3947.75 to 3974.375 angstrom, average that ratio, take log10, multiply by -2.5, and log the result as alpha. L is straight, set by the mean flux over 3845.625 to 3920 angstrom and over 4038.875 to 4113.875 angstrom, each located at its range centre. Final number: 0.37 mag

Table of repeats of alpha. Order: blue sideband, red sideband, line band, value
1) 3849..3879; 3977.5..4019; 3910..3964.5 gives 0.296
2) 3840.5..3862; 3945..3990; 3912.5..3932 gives 0.025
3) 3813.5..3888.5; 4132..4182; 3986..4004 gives -0.178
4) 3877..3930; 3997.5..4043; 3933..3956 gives 0.390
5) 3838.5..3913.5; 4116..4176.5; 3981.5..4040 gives -0.160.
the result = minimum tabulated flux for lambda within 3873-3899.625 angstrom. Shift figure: 17.37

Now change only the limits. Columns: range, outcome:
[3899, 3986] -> 5.209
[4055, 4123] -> 25.83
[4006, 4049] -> 24.06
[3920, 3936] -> 6.087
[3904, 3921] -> 21.95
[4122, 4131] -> 31.37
